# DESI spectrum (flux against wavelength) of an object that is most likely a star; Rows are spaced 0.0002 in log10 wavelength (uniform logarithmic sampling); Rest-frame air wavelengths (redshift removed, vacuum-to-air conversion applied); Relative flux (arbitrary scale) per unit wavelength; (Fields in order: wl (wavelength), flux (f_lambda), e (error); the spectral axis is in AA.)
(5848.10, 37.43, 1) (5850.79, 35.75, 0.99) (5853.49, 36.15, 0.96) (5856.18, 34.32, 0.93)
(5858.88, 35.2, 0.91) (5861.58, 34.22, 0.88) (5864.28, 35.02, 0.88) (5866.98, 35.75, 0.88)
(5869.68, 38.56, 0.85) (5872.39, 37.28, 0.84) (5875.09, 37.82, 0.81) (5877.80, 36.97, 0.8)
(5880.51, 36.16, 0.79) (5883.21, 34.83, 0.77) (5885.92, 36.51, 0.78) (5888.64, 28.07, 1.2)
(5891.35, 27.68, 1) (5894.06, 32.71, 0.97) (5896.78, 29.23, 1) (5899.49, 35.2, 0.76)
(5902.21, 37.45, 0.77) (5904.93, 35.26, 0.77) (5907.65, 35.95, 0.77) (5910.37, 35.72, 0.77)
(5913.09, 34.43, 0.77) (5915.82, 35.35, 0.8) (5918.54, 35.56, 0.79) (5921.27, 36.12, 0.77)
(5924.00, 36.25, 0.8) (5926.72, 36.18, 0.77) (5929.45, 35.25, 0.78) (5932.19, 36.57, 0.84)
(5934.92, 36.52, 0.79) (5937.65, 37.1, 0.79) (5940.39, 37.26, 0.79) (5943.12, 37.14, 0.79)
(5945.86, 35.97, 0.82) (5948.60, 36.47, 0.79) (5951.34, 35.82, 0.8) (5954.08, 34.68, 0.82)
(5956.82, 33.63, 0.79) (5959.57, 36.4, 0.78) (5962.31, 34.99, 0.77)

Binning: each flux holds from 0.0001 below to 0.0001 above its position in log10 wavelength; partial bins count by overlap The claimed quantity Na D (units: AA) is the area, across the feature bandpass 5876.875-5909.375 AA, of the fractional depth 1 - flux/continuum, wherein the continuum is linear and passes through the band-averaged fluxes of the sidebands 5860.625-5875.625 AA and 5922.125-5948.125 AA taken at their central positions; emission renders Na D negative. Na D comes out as 2.35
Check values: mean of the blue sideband 36.4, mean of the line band 33.8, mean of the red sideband 36.5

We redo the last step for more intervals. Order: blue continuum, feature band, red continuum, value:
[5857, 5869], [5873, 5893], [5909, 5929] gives 0.7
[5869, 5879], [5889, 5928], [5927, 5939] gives 2.6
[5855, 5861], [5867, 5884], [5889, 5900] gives -2.2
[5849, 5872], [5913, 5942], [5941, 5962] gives -0.3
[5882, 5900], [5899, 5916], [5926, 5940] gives -1.0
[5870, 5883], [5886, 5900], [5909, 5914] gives 2.0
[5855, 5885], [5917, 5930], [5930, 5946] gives 0.2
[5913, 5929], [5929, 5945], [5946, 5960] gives -0.5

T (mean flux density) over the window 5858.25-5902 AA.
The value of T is 34.5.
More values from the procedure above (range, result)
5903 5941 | 36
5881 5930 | 34.3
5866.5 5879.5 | 37.3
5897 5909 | 35.3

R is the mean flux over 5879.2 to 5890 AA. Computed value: 33.9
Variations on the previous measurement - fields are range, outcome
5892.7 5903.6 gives 33.7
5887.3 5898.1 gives 29.4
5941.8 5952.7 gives 36.3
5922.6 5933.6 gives 36.1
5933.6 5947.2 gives 36.8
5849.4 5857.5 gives 35.4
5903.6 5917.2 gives 35.3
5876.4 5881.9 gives 36.6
